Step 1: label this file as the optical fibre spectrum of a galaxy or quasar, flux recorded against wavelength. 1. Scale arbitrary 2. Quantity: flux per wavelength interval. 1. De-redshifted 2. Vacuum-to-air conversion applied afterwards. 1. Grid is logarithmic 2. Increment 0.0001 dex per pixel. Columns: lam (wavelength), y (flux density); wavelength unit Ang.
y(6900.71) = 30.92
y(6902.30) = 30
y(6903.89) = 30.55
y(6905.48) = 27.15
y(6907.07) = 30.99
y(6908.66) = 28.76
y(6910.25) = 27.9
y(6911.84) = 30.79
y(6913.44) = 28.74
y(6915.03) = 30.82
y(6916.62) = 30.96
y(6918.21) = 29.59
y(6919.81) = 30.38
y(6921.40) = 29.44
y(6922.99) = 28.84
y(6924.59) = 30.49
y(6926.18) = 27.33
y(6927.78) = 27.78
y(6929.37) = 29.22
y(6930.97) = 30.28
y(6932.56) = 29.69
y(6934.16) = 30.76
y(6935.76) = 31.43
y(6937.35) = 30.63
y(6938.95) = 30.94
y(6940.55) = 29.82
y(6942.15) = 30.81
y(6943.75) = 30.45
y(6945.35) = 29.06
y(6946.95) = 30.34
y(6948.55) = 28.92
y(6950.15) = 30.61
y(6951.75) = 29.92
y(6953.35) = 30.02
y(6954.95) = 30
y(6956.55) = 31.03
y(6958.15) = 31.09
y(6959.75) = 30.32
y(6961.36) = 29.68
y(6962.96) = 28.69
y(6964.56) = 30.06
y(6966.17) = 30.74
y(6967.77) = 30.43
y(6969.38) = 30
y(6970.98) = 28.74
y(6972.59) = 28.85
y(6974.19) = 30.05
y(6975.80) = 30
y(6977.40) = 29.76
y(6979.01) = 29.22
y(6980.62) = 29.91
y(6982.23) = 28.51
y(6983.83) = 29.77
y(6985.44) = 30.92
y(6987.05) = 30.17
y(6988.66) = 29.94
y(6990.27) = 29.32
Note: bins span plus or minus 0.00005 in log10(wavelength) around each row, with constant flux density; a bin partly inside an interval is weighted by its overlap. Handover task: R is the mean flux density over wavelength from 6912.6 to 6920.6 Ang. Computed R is 30.1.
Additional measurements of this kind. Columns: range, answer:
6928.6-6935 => 30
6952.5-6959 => 30.6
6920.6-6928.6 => 28.8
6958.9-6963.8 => 29.6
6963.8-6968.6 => 30.4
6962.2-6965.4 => 29.4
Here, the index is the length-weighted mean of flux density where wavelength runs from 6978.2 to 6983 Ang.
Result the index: 29.2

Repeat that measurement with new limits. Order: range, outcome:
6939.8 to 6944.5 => 30.3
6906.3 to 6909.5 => 29.9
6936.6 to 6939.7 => 30.8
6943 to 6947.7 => 29.9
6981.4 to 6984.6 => 29.2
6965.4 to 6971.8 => 30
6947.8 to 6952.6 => 29.8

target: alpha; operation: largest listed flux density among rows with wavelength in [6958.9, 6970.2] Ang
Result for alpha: 30.74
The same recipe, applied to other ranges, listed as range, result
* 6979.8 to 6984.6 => 29.91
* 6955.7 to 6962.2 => 31.09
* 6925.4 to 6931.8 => 30.28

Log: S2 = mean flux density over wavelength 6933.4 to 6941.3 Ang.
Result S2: 30.7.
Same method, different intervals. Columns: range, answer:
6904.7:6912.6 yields 29.1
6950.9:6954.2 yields 30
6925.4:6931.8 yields 28.7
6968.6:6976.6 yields 29.5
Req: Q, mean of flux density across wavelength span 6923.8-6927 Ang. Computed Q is 28.9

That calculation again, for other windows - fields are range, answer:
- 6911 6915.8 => 30.1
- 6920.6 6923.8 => 29.2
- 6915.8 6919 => 30.3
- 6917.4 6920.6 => 30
